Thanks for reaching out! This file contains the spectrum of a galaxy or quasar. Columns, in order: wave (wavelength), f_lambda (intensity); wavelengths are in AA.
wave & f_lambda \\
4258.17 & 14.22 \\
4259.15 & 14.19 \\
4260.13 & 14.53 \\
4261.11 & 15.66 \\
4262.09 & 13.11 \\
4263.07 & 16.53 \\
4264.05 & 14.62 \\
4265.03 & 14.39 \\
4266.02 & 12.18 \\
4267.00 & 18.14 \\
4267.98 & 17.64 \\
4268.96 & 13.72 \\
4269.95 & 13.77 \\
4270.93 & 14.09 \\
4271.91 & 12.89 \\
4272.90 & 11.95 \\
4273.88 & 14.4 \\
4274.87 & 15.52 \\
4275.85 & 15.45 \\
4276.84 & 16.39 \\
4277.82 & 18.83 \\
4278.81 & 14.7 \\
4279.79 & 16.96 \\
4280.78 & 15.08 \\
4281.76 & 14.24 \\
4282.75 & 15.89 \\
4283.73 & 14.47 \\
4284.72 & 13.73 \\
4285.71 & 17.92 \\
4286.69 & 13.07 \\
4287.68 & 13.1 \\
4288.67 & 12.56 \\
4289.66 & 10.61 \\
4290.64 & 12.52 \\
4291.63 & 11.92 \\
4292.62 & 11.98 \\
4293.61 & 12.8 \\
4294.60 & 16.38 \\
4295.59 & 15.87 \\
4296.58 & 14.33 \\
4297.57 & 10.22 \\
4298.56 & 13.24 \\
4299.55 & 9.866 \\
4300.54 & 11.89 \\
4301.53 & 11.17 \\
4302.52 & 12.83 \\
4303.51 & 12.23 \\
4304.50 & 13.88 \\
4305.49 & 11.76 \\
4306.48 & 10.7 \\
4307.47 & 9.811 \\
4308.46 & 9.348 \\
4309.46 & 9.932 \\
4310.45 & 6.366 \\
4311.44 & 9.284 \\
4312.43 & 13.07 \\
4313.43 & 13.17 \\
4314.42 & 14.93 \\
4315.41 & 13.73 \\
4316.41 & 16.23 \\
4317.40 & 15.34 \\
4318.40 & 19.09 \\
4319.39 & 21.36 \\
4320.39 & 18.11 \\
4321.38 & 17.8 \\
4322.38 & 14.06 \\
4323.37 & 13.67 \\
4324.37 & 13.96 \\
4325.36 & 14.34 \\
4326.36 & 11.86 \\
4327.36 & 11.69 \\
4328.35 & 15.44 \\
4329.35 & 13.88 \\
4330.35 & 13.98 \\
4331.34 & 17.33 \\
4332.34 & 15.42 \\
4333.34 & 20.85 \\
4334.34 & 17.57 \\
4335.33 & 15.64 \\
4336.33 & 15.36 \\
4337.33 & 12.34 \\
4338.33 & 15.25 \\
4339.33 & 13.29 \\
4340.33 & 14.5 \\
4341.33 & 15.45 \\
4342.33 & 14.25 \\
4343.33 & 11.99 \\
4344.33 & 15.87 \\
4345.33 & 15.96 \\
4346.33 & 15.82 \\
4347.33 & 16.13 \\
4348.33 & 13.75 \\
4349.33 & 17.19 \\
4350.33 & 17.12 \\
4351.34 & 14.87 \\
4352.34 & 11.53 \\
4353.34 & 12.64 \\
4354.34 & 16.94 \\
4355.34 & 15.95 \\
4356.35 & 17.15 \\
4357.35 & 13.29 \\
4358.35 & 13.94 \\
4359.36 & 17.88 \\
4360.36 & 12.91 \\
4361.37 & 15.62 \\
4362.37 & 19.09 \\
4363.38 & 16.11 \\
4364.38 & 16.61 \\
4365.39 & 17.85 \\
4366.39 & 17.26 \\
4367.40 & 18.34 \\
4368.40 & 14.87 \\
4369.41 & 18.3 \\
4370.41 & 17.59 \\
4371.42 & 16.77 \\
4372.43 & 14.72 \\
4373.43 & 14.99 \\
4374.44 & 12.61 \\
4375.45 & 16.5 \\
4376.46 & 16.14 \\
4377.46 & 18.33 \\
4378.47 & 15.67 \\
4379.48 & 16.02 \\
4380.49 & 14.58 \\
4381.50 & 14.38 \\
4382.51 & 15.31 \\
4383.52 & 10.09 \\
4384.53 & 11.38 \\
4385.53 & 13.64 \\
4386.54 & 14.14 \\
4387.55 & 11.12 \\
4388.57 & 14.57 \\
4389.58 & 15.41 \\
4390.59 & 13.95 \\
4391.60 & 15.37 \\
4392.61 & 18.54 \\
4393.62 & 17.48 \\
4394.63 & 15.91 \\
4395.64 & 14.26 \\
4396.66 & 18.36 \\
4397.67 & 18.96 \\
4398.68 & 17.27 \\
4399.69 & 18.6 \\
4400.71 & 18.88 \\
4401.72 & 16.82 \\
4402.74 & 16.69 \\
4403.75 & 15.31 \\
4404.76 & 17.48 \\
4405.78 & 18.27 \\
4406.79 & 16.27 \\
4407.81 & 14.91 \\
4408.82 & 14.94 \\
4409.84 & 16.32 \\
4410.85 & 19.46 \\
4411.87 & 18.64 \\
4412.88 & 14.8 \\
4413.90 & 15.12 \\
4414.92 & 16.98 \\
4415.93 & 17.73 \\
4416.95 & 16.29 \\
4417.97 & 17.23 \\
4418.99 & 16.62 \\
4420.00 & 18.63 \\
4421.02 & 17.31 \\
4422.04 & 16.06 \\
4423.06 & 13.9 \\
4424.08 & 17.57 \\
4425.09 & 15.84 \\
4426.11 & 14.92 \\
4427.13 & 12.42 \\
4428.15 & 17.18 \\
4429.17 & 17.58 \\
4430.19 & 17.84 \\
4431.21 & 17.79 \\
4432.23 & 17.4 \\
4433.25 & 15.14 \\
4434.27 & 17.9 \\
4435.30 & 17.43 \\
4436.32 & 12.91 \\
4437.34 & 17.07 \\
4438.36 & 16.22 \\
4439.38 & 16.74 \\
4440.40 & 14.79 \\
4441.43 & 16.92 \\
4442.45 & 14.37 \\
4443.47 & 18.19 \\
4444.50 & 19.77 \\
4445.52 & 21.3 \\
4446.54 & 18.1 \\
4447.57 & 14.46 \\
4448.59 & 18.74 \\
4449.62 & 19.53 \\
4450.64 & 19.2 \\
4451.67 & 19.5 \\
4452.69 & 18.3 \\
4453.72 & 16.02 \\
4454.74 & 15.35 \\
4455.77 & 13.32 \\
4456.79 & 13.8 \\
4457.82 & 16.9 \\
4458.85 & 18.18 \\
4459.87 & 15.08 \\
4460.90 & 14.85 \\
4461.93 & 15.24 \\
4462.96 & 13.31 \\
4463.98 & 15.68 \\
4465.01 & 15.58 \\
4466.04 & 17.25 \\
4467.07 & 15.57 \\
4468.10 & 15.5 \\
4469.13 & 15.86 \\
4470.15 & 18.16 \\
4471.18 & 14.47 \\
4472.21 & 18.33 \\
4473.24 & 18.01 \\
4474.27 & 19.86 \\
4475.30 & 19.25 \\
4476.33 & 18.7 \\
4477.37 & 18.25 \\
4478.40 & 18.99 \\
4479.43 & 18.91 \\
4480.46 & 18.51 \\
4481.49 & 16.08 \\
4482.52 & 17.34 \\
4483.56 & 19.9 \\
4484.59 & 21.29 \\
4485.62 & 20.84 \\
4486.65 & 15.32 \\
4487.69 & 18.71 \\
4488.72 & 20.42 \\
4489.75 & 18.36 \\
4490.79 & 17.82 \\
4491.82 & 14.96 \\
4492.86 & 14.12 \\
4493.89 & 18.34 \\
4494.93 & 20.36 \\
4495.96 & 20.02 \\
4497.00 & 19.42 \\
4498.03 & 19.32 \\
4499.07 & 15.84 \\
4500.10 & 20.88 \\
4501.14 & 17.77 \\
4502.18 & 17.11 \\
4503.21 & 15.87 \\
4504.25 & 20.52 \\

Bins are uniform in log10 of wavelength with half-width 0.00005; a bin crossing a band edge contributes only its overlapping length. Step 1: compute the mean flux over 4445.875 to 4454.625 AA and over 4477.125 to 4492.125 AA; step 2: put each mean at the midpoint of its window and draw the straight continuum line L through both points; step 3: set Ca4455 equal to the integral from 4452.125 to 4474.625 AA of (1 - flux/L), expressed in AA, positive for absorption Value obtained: 2.5 AA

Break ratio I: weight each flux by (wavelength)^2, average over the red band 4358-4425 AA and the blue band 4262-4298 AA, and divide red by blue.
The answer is 1.18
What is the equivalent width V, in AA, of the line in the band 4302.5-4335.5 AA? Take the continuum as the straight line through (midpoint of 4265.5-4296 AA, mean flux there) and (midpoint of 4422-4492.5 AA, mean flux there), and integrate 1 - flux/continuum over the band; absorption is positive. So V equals 2.1 AA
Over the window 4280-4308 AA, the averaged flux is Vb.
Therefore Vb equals 13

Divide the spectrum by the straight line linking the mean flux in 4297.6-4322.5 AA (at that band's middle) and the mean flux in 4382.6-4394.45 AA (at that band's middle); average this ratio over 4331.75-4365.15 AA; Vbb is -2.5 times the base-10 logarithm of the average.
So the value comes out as -0.13 mag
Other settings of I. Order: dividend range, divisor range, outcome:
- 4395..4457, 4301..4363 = 1.21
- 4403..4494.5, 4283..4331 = 1.36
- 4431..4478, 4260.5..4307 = 1.31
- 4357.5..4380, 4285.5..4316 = 1.37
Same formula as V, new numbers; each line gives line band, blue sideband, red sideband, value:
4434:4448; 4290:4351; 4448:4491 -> -0.11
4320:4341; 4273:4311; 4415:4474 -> -1.50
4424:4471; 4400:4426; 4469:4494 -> 2.35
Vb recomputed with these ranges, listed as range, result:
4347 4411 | 15.8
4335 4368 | 15.4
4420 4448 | 16.6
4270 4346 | 14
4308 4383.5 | 15.1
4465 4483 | 17.5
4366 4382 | 16.1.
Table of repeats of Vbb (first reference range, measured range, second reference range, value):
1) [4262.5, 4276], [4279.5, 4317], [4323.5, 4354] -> 0.15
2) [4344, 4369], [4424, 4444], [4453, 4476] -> -0.01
